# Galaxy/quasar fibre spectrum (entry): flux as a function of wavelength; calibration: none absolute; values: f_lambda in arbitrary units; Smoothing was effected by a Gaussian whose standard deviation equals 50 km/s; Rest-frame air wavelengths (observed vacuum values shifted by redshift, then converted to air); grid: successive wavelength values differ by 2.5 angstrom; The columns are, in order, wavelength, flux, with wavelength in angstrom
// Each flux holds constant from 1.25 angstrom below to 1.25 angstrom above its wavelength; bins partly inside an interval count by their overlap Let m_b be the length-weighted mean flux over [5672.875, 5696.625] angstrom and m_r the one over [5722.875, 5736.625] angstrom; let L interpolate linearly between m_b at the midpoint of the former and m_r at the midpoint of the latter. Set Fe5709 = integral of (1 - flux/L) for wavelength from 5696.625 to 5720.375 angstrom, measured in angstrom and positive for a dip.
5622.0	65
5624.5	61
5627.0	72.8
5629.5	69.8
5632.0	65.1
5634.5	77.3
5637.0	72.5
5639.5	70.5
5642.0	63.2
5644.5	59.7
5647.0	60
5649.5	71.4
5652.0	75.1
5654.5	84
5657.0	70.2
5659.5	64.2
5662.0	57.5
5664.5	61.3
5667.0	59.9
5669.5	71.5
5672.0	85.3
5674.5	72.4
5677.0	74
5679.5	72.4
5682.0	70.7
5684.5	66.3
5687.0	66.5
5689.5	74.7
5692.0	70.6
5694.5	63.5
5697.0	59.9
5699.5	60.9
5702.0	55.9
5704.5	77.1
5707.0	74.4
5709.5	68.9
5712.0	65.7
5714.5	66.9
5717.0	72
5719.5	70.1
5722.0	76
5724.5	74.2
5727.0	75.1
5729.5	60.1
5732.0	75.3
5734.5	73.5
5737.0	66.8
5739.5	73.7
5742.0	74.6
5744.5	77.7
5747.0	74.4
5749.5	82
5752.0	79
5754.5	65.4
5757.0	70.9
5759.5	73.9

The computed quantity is 1.1 angstrom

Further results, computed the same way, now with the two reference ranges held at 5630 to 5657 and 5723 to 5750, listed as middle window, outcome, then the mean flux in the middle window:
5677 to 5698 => 0.9 angstrom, 68.5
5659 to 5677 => 0.7 angstrom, 68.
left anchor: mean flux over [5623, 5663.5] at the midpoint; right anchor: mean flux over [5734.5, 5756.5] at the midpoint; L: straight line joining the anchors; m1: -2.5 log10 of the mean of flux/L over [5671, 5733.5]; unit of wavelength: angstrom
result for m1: 0.03 mag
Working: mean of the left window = 68.3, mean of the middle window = 69.9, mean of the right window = 74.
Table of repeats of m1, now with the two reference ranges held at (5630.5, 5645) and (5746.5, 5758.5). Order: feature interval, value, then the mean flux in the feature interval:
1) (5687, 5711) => 0.07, 67.3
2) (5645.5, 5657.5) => -0.04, 72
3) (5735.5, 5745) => 0.01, 72.9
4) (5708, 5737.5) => 0.04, 70.5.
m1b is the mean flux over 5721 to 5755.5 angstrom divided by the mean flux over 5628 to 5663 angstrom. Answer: 1.1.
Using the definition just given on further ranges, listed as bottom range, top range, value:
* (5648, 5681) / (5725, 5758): 1.03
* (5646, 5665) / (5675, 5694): 1.03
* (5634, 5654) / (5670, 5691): 1.05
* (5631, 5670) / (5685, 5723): 1.01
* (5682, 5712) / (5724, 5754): 1.10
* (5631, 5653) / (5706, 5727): 1.04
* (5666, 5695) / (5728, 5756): 1.03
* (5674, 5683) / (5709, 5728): 0.98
